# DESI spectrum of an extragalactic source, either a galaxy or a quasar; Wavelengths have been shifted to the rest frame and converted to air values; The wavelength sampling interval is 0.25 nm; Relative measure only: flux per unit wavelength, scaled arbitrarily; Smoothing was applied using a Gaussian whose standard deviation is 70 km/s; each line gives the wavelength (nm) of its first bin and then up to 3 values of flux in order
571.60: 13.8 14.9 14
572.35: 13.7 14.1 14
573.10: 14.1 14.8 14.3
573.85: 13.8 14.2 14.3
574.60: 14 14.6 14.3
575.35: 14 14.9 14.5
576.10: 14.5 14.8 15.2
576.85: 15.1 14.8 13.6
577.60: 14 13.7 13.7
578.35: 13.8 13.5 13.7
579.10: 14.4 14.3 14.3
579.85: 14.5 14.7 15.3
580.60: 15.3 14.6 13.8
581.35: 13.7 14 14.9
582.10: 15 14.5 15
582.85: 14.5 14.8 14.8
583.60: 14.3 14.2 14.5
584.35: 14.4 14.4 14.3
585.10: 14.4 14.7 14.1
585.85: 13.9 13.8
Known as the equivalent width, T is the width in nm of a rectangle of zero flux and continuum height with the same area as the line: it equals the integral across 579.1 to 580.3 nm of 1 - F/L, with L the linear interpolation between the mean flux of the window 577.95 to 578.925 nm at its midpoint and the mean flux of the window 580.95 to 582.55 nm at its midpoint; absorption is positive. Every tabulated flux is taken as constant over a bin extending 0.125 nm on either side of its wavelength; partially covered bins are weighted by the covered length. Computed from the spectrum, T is -0.049 nm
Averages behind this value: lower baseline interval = 13.7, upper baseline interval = 14.4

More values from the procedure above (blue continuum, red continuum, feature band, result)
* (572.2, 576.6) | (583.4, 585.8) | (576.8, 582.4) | 0.02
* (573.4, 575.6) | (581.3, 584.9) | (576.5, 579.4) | 0.04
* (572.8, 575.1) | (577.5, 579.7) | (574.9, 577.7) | -0.09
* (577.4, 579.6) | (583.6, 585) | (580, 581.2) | -0.06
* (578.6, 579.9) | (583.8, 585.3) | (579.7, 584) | -0.09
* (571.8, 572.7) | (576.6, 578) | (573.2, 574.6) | -0.01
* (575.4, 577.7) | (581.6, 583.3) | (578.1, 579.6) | 0.07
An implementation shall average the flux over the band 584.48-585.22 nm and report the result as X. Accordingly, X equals 14.4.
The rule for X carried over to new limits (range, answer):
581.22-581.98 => 14.2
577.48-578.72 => 13.7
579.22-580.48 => 14.6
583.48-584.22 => 14.3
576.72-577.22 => 15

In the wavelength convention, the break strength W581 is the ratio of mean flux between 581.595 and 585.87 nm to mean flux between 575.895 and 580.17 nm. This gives 1.02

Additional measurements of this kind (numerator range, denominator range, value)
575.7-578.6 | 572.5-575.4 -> 1.01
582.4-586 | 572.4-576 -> 1.01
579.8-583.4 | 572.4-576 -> 1.03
